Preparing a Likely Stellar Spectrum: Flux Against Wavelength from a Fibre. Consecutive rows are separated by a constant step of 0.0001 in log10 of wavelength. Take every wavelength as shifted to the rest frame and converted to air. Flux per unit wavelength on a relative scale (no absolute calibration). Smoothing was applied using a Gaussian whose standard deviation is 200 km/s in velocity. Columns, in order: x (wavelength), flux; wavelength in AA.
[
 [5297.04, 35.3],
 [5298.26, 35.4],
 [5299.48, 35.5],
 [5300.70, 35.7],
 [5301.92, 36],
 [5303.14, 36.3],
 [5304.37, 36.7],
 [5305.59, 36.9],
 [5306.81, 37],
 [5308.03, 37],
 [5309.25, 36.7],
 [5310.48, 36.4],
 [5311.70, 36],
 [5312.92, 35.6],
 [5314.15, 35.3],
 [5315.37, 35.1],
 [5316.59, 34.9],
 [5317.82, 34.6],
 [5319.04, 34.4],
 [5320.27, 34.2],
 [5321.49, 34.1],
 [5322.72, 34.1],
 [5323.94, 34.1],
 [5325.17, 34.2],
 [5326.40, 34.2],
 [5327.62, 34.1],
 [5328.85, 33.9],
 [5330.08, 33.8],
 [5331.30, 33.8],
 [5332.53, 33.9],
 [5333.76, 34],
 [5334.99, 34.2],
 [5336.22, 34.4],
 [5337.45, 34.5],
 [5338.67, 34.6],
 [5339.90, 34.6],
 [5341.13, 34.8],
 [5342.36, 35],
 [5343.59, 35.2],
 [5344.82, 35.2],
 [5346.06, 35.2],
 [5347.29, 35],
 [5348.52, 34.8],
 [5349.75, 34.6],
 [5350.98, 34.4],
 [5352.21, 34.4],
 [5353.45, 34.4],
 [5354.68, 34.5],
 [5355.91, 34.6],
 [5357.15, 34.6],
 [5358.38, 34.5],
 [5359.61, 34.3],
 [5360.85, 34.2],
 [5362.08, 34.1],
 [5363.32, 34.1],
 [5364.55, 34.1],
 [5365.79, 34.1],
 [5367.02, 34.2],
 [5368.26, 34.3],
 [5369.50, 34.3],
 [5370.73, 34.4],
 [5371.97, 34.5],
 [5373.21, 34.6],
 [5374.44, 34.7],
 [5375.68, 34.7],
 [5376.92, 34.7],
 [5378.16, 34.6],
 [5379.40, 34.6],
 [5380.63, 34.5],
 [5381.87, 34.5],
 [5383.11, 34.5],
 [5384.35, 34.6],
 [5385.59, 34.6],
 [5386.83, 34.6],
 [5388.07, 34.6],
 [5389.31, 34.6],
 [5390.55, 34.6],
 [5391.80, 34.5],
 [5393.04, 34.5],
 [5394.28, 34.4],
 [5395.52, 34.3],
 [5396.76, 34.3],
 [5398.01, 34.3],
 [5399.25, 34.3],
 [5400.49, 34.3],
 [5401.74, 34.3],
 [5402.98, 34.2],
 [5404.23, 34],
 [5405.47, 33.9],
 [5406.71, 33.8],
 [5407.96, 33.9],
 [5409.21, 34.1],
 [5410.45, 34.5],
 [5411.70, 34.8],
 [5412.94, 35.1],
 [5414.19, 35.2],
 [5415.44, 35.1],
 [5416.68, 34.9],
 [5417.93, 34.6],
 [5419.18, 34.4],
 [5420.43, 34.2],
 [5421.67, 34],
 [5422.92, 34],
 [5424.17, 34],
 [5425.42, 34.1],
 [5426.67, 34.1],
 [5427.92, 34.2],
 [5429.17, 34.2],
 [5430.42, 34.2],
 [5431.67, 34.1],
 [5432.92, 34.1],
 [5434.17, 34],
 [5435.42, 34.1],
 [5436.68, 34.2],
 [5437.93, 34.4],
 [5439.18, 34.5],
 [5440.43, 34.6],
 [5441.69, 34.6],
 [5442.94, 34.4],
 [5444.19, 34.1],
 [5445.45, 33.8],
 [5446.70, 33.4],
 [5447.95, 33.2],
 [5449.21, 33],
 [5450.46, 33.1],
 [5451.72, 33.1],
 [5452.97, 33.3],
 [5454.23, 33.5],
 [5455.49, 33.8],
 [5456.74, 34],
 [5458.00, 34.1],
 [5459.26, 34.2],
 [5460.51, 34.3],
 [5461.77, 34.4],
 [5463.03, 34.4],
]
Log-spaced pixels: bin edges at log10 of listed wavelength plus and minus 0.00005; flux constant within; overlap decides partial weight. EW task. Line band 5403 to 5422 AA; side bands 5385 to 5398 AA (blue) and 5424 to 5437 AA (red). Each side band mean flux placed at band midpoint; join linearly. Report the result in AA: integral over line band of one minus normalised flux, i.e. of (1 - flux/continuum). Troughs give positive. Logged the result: -0.1 AA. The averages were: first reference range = 34.5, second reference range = 34.1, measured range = 34.4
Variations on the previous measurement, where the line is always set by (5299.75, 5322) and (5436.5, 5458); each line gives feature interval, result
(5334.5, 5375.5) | 0.67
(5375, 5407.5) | 0.18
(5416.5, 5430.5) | -0.03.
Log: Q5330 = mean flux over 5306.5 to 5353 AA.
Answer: 34.8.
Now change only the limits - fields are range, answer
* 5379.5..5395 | 34.6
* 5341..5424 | 34.5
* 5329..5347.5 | 34.5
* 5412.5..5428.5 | 34.4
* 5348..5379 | 34.4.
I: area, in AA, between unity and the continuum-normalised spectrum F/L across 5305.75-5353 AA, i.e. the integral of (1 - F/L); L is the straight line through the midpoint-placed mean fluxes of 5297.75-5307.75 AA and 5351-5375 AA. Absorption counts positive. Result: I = 0.8 AA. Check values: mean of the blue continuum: 36.2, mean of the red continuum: 34.4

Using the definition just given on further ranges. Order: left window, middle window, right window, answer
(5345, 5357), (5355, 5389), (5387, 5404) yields 0.1 AA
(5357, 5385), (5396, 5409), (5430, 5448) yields 0.1 AA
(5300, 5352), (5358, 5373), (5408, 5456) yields 0.2 AA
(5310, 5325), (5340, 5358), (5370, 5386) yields 0.0 AA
